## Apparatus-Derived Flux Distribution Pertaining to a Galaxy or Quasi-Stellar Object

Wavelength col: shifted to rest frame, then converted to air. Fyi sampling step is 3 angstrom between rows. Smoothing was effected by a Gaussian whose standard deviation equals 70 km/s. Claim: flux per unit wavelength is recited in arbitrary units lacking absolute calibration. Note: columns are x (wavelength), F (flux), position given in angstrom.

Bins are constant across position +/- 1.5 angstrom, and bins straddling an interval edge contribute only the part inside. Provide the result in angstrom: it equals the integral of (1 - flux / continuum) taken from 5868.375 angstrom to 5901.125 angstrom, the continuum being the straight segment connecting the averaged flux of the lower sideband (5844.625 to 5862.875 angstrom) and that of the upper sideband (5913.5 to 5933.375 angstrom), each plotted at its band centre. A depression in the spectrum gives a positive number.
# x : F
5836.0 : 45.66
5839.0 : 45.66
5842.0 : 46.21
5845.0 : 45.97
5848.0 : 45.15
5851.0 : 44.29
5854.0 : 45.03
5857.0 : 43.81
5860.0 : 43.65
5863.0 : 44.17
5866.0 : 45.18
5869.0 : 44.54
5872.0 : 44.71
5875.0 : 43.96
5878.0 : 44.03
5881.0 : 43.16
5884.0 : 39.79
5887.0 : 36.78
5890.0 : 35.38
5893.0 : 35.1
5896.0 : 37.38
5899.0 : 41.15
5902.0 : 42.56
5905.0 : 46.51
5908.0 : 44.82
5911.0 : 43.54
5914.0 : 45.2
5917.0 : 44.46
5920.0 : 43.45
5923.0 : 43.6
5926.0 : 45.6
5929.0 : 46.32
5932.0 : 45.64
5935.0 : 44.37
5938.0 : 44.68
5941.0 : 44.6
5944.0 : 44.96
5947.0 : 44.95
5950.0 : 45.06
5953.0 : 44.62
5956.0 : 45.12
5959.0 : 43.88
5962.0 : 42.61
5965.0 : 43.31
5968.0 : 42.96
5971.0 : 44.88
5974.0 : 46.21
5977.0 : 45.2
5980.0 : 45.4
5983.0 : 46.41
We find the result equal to 3.08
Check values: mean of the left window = 44.5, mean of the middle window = 40.5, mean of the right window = 44.9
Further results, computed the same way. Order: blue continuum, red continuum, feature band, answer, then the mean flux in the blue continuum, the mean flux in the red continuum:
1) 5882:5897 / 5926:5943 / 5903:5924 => -1.6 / 37.1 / 45.2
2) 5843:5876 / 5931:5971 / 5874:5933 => 2.8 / 44.6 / 44.4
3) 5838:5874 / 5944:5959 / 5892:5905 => 1.4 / 44.8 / 44.8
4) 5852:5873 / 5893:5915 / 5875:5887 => 0.5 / 44.4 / 42.4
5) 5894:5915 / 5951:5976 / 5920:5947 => -0.9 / 42.8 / 44.2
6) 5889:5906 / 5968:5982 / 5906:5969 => -3.0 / 39.6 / 45.2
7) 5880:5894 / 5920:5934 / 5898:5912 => -0.9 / 38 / 45.1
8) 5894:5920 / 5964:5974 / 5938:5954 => -0.4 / 43.1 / 44.1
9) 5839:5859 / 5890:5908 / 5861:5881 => -0.6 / 45.1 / 40.5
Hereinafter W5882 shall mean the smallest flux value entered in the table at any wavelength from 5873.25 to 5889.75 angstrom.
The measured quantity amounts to 36.78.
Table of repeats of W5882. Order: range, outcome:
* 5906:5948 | 43.45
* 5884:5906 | 35.1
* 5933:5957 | 44.37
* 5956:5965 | 42.61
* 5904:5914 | 43.54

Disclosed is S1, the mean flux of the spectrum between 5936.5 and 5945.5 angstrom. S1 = 44.7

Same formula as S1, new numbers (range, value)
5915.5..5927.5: 44.3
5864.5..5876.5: 44.6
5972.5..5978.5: 45.7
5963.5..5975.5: 44.3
